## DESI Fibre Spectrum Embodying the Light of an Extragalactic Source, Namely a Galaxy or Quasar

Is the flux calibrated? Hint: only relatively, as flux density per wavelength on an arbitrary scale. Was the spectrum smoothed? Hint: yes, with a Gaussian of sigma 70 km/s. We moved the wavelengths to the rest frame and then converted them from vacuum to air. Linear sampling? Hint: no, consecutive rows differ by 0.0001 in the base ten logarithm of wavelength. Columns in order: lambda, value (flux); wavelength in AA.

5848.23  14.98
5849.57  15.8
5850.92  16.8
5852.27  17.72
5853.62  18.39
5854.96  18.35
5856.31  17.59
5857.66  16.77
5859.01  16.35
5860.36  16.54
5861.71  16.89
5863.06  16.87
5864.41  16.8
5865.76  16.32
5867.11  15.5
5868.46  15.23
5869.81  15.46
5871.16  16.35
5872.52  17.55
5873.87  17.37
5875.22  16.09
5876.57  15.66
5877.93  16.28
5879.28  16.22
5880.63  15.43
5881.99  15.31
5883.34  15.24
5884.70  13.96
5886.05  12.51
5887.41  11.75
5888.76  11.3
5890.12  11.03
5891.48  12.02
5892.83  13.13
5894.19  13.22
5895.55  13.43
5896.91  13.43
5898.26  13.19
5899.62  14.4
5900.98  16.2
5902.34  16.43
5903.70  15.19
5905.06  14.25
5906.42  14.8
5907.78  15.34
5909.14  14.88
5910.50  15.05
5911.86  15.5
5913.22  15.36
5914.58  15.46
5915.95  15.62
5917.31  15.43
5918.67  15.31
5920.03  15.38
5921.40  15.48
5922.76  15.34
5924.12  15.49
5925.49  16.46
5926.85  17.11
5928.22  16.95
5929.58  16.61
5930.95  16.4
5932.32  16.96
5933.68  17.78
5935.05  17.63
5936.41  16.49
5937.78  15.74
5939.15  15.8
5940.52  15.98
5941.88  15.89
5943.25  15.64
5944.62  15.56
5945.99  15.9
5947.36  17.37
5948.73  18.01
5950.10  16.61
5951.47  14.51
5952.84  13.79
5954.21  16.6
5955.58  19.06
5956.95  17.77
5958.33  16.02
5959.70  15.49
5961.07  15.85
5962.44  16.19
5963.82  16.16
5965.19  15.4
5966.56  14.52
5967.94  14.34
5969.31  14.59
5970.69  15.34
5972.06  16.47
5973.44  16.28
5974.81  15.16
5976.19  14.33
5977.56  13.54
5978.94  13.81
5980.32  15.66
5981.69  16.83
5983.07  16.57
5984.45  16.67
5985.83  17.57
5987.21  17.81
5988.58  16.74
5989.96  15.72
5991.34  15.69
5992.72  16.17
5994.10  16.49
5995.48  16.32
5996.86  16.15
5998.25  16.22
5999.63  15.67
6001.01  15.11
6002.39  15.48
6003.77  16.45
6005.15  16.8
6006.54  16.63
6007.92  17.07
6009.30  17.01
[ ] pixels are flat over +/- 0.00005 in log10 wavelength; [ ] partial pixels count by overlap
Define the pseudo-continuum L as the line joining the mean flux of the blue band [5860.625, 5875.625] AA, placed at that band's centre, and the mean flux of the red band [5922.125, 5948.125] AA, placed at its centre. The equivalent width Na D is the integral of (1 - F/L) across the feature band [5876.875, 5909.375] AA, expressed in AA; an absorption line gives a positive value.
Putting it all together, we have 4.5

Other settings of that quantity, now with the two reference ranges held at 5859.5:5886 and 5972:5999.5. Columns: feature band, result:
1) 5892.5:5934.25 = 1.64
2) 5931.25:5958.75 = -0.81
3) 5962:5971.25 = 0.46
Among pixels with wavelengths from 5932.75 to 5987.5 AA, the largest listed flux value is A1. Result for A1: 19.06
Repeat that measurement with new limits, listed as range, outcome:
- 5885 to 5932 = 17.11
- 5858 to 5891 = 17.55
